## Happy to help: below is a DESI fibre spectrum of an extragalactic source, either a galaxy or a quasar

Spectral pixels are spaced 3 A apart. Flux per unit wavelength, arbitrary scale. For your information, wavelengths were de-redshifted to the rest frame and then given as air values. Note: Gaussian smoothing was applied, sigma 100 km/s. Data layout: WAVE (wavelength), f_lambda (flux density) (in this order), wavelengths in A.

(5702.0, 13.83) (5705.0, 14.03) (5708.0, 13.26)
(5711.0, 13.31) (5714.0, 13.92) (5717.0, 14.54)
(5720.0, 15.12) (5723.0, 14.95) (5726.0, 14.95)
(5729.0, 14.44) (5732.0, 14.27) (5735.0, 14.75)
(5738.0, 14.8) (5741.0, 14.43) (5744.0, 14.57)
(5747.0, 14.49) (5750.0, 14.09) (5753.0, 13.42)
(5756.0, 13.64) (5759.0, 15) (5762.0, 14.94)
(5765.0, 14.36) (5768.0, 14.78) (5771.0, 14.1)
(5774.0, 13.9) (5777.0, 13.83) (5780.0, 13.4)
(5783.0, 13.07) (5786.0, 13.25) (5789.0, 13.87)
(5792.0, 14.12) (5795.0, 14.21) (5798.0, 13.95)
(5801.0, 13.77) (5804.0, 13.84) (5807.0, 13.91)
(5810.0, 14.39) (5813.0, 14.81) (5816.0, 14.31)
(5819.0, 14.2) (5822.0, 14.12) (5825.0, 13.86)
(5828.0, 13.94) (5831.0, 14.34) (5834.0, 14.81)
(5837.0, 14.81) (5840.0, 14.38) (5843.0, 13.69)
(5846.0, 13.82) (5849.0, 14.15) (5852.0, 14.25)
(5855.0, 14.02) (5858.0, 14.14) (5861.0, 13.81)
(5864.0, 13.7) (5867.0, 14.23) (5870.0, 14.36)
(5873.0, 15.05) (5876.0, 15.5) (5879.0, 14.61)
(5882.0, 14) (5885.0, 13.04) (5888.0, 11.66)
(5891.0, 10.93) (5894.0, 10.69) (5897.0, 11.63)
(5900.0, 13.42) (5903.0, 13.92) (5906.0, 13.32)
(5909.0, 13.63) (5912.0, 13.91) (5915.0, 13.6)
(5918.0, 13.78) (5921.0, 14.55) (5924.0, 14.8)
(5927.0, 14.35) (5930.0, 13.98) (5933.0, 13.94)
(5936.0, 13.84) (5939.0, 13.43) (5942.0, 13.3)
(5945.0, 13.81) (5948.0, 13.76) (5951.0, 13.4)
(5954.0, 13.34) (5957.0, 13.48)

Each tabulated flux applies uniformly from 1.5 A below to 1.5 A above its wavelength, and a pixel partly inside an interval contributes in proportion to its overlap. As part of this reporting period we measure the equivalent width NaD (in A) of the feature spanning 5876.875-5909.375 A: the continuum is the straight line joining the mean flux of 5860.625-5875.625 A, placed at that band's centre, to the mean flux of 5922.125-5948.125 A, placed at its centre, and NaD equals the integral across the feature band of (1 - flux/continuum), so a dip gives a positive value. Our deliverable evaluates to 3.1 A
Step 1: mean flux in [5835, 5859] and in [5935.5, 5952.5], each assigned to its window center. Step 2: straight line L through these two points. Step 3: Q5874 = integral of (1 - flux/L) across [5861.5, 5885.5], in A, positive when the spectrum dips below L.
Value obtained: -0.6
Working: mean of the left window 14.2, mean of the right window 13.6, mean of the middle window 14.3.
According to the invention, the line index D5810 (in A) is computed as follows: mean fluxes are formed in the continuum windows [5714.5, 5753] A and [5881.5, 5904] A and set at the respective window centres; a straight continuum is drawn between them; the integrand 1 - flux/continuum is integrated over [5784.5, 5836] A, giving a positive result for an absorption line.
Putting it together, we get -2.5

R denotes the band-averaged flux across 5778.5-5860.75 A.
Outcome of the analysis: 14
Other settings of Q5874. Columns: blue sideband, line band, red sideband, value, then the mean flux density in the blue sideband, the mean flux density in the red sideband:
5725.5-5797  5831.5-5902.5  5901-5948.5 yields 1.5 A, 14.2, 13.9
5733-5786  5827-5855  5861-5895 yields -1.1 A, 14.2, 13.5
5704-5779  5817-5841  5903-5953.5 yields -0.4 A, 14.3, 13.8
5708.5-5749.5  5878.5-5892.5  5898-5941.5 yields 1.2 A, 14.5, 13.9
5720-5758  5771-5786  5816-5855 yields 0.8 A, 14.4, 14.2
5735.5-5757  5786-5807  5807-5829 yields 0.5 A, 14.2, 14.2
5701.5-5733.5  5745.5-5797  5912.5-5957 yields 0.4 A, 14.3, 13.8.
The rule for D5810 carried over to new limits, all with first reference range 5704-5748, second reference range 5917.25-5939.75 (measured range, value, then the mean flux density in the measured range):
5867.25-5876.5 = -0.4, 14.8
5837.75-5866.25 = 0.4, 14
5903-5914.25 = 0.4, 13.7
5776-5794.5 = 0.9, 13.6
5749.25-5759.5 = 0.3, 13.9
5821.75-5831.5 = 0.2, 14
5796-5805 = 0.3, 13.9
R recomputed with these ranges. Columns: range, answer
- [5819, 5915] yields 13.7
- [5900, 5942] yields 13.9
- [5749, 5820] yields 14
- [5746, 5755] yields 14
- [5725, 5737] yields 14.6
